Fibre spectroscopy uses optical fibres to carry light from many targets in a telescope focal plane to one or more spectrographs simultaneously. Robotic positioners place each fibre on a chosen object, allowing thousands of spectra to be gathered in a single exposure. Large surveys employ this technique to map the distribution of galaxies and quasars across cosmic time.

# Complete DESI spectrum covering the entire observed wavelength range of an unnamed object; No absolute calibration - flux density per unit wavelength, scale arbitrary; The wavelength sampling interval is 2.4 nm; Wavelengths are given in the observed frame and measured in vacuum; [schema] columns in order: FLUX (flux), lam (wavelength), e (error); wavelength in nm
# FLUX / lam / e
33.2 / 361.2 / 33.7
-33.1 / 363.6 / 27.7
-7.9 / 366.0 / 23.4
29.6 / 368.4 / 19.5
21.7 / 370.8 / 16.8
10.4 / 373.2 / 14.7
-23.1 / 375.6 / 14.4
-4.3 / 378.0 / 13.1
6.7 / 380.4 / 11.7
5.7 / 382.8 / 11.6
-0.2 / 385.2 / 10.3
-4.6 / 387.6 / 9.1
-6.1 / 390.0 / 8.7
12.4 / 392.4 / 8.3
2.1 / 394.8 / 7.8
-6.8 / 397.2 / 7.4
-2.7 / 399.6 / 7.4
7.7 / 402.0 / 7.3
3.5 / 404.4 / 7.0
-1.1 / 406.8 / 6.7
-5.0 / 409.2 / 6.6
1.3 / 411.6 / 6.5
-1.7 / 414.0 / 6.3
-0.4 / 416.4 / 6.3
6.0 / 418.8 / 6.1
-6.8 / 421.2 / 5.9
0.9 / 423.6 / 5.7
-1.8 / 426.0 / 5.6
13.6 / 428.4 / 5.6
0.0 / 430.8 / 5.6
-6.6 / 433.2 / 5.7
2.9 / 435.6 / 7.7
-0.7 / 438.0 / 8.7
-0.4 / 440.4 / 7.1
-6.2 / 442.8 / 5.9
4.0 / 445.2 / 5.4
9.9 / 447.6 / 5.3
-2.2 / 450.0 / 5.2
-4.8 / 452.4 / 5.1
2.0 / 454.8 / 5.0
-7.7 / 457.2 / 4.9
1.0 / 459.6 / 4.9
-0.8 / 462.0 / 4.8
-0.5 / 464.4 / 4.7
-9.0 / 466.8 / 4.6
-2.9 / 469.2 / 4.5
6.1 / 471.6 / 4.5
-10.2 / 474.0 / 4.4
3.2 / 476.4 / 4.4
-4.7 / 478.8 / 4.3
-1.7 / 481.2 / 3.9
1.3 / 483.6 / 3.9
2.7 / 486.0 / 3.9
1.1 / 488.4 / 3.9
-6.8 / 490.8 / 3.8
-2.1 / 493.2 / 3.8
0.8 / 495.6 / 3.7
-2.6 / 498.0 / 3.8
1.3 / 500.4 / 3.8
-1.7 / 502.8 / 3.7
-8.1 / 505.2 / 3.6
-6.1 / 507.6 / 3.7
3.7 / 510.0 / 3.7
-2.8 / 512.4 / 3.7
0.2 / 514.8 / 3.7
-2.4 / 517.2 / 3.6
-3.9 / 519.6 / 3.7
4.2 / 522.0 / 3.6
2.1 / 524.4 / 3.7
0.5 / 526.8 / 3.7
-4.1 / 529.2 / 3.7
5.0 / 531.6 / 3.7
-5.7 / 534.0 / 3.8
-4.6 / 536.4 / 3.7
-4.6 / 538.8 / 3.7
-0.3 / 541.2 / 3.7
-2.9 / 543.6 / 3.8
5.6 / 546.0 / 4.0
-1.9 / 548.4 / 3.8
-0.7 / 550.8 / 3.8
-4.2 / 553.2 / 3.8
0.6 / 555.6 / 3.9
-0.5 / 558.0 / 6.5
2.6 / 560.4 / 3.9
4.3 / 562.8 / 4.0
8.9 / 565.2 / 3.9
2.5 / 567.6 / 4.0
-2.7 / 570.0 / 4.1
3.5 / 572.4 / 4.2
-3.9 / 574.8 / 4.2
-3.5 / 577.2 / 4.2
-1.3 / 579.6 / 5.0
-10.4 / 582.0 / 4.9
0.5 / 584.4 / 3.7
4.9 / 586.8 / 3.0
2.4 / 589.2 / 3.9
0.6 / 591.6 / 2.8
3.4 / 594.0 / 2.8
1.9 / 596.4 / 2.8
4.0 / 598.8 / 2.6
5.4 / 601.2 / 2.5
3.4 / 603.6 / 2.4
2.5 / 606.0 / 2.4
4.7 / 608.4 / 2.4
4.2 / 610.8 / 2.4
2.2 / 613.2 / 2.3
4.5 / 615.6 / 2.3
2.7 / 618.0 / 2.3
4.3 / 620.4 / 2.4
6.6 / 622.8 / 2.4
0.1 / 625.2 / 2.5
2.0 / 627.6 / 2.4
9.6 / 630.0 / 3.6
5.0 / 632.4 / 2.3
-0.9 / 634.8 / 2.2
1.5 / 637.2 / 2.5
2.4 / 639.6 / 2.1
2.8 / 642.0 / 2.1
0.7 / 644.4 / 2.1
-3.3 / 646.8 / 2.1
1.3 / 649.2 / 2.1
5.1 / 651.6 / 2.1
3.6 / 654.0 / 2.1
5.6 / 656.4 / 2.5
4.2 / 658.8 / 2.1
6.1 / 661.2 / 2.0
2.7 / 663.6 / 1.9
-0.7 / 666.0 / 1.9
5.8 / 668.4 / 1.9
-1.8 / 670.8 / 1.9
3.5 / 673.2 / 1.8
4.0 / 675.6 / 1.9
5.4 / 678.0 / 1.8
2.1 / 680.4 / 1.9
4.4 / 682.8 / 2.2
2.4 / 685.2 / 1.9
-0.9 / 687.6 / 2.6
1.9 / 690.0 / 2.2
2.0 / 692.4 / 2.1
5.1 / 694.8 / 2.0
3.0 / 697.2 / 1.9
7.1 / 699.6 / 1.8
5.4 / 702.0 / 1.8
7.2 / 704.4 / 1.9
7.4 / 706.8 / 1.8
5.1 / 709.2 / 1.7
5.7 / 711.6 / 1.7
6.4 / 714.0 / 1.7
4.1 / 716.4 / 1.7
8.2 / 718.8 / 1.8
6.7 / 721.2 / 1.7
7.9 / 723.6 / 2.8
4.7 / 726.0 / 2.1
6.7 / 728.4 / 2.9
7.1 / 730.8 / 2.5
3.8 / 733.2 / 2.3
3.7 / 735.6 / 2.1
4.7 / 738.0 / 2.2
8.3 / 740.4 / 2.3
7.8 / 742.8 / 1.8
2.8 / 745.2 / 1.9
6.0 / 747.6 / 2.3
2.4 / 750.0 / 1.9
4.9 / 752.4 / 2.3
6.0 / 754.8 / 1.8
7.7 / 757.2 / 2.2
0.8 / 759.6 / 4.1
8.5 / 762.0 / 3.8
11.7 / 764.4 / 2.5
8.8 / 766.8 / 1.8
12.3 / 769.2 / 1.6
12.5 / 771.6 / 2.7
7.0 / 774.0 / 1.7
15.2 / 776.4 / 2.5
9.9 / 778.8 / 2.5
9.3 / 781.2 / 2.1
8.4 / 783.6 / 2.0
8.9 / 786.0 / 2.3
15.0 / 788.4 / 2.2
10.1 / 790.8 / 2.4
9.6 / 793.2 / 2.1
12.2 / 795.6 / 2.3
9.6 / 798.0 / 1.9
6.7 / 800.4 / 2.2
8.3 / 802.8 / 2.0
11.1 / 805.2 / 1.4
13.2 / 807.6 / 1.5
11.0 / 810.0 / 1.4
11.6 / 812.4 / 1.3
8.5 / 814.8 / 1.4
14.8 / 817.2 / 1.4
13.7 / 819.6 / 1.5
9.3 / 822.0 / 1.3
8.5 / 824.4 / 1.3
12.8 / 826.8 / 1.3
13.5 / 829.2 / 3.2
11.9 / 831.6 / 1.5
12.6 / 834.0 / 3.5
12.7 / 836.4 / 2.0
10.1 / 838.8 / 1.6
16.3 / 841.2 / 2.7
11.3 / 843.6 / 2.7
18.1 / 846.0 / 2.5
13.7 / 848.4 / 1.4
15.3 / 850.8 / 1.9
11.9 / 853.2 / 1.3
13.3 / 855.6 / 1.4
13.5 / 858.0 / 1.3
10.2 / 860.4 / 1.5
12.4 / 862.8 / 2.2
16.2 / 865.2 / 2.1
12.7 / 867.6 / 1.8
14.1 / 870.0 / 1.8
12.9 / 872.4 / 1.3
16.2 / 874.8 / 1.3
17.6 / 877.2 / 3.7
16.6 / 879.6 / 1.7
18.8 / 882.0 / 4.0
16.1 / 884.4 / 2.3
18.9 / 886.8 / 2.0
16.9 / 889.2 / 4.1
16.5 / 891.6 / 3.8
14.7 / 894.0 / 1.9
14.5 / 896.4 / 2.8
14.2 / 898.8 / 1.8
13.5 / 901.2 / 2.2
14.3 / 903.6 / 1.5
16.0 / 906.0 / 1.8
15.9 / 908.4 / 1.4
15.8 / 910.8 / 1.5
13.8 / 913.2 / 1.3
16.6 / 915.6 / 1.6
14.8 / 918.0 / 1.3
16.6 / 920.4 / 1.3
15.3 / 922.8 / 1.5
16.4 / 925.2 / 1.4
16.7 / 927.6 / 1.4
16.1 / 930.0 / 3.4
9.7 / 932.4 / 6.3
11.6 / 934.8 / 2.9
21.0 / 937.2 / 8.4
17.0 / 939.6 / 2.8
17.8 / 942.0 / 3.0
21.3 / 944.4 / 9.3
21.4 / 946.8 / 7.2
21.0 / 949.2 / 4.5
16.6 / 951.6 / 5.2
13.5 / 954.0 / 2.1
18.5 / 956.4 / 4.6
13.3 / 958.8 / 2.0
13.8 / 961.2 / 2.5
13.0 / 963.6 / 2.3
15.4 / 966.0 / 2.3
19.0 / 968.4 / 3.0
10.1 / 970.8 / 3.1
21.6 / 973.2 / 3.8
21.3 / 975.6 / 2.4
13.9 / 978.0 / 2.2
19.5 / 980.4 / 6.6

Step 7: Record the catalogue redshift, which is 0.914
